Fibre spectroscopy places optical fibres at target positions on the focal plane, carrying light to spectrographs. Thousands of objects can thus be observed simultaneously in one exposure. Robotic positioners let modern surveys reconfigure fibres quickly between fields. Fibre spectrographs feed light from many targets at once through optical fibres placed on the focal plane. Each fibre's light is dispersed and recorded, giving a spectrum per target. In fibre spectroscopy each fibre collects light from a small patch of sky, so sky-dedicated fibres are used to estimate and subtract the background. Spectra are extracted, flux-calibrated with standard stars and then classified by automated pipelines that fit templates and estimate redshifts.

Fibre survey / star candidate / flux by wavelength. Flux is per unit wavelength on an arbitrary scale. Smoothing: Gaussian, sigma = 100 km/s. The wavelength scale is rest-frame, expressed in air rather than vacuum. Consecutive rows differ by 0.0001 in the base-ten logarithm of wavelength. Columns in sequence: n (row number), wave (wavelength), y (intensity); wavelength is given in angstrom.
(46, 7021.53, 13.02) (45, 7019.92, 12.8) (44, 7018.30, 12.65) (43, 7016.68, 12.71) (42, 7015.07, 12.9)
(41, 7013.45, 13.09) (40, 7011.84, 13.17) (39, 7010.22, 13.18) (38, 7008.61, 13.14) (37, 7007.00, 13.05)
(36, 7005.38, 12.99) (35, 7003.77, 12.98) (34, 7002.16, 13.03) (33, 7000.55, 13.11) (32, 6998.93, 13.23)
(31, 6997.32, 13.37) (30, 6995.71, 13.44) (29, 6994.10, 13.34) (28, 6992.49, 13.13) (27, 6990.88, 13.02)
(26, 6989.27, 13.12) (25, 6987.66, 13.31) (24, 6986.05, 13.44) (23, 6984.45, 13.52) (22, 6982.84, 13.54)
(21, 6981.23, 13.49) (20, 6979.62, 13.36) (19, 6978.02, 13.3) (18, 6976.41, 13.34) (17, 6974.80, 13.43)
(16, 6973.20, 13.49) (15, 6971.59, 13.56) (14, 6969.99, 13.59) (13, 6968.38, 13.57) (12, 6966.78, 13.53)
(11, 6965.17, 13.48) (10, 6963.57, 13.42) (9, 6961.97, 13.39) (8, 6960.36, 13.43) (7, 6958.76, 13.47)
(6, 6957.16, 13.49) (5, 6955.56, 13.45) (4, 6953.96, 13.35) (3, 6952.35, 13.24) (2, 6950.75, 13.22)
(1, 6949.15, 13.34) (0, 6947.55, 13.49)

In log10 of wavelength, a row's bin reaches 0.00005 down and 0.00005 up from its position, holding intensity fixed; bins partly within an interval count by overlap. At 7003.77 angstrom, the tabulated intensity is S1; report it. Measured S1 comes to 12.98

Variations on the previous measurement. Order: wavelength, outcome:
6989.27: 13.12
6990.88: 13.02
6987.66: 13.31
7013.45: 13.09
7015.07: 12.9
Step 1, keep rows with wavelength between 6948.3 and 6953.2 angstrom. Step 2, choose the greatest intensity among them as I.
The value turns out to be 13.34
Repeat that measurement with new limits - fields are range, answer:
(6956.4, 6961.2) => 13.49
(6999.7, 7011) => 13.18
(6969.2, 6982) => 13.59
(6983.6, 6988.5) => 13.52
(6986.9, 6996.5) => 13.44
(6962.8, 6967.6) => 13.53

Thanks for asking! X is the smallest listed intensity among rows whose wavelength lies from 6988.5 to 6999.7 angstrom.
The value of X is 13.02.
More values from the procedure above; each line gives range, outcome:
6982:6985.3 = 13.52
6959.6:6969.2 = 13.39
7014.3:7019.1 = 12.65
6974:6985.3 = 13.3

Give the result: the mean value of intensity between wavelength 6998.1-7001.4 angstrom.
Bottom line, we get 13.2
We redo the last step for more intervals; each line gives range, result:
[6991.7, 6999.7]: 13.3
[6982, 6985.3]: 13.5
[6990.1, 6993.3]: 13.1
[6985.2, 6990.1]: 13.3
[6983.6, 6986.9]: 13.5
